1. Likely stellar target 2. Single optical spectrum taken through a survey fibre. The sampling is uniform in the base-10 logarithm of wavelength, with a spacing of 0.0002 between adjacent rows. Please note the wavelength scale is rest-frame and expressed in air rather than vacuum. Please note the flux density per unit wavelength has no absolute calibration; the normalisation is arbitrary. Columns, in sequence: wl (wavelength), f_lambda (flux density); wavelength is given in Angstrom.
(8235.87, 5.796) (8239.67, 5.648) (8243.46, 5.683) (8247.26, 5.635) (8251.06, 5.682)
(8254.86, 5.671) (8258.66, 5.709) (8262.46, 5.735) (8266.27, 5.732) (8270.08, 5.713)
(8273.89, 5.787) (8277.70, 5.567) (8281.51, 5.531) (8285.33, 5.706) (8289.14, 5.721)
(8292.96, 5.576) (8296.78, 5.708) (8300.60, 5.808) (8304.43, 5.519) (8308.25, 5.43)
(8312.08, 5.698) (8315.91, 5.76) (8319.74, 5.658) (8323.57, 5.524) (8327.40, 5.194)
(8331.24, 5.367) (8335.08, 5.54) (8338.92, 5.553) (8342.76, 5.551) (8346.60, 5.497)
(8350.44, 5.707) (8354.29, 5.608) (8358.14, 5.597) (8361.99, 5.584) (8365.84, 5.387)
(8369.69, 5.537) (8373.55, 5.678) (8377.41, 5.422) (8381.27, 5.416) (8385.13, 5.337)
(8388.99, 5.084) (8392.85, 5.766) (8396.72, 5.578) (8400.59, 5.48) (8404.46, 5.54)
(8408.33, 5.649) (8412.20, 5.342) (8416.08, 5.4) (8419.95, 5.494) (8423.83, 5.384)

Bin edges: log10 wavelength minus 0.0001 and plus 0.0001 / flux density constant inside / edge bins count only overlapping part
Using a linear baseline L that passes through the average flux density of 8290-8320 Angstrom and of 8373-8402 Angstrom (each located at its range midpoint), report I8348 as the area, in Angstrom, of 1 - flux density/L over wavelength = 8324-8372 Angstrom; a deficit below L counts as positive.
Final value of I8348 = 0.3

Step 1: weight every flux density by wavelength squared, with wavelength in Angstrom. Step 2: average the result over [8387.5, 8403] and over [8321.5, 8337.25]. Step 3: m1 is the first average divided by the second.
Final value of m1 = 1.03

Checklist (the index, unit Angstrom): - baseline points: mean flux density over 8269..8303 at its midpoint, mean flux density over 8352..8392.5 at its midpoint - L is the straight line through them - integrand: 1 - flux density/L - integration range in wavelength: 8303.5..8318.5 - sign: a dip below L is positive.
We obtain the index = 0.0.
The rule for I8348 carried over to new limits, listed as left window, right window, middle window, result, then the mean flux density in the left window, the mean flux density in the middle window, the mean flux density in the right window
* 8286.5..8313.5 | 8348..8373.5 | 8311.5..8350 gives 0.5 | 5.64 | 5.54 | 5.58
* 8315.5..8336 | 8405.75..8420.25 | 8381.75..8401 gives 0.1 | 5.49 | 5.44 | 5.47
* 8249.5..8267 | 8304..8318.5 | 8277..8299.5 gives 0.0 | 5.71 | 5.65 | 5.61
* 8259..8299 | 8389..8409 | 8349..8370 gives 0.1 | 5.68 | 5.57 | 5.55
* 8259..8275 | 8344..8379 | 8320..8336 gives 0.6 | 5.74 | 5.42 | 5.56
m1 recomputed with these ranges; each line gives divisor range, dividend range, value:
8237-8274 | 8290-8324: 1.00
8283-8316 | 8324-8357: 0.98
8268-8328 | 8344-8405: 1.00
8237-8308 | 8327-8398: 0.99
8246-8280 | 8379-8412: 0.99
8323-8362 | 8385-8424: 1.01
